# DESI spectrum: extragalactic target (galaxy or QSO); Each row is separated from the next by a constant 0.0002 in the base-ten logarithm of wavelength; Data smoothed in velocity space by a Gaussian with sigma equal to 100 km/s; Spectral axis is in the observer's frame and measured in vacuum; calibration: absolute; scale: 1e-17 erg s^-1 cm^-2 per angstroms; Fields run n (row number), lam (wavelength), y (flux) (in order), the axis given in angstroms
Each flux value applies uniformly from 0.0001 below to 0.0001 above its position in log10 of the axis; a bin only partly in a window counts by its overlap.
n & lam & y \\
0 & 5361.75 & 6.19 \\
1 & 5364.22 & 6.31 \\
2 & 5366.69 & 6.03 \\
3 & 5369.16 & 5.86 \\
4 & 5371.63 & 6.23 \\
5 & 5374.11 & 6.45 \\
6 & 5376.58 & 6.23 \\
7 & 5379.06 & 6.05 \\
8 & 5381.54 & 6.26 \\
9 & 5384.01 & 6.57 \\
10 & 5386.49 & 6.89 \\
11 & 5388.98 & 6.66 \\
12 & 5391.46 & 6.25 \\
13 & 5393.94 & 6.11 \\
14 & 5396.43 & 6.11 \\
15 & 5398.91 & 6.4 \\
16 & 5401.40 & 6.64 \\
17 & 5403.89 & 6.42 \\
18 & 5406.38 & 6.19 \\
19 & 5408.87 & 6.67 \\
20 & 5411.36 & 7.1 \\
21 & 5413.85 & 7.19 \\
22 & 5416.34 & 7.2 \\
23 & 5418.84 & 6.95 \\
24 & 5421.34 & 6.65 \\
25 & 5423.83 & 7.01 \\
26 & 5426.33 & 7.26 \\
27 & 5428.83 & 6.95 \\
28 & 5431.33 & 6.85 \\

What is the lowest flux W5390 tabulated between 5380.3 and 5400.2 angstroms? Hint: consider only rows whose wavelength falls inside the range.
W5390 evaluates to 6.11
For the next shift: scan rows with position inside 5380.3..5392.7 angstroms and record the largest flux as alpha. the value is 6.89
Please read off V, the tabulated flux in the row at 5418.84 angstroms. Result 6.95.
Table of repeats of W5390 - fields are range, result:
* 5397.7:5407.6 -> 6.19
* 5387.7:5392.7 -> 6.25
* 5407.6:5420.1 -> 6.67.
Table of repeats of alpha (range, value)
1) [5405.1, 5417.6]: 7.2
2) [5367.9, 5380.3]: 6.45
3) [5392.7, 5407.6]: 6.64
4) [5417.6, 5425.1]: 7.01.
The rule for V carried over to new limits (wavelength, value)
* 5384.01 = 6.57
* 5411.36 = 7.1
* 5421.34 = 6.65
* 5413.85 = 7.19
